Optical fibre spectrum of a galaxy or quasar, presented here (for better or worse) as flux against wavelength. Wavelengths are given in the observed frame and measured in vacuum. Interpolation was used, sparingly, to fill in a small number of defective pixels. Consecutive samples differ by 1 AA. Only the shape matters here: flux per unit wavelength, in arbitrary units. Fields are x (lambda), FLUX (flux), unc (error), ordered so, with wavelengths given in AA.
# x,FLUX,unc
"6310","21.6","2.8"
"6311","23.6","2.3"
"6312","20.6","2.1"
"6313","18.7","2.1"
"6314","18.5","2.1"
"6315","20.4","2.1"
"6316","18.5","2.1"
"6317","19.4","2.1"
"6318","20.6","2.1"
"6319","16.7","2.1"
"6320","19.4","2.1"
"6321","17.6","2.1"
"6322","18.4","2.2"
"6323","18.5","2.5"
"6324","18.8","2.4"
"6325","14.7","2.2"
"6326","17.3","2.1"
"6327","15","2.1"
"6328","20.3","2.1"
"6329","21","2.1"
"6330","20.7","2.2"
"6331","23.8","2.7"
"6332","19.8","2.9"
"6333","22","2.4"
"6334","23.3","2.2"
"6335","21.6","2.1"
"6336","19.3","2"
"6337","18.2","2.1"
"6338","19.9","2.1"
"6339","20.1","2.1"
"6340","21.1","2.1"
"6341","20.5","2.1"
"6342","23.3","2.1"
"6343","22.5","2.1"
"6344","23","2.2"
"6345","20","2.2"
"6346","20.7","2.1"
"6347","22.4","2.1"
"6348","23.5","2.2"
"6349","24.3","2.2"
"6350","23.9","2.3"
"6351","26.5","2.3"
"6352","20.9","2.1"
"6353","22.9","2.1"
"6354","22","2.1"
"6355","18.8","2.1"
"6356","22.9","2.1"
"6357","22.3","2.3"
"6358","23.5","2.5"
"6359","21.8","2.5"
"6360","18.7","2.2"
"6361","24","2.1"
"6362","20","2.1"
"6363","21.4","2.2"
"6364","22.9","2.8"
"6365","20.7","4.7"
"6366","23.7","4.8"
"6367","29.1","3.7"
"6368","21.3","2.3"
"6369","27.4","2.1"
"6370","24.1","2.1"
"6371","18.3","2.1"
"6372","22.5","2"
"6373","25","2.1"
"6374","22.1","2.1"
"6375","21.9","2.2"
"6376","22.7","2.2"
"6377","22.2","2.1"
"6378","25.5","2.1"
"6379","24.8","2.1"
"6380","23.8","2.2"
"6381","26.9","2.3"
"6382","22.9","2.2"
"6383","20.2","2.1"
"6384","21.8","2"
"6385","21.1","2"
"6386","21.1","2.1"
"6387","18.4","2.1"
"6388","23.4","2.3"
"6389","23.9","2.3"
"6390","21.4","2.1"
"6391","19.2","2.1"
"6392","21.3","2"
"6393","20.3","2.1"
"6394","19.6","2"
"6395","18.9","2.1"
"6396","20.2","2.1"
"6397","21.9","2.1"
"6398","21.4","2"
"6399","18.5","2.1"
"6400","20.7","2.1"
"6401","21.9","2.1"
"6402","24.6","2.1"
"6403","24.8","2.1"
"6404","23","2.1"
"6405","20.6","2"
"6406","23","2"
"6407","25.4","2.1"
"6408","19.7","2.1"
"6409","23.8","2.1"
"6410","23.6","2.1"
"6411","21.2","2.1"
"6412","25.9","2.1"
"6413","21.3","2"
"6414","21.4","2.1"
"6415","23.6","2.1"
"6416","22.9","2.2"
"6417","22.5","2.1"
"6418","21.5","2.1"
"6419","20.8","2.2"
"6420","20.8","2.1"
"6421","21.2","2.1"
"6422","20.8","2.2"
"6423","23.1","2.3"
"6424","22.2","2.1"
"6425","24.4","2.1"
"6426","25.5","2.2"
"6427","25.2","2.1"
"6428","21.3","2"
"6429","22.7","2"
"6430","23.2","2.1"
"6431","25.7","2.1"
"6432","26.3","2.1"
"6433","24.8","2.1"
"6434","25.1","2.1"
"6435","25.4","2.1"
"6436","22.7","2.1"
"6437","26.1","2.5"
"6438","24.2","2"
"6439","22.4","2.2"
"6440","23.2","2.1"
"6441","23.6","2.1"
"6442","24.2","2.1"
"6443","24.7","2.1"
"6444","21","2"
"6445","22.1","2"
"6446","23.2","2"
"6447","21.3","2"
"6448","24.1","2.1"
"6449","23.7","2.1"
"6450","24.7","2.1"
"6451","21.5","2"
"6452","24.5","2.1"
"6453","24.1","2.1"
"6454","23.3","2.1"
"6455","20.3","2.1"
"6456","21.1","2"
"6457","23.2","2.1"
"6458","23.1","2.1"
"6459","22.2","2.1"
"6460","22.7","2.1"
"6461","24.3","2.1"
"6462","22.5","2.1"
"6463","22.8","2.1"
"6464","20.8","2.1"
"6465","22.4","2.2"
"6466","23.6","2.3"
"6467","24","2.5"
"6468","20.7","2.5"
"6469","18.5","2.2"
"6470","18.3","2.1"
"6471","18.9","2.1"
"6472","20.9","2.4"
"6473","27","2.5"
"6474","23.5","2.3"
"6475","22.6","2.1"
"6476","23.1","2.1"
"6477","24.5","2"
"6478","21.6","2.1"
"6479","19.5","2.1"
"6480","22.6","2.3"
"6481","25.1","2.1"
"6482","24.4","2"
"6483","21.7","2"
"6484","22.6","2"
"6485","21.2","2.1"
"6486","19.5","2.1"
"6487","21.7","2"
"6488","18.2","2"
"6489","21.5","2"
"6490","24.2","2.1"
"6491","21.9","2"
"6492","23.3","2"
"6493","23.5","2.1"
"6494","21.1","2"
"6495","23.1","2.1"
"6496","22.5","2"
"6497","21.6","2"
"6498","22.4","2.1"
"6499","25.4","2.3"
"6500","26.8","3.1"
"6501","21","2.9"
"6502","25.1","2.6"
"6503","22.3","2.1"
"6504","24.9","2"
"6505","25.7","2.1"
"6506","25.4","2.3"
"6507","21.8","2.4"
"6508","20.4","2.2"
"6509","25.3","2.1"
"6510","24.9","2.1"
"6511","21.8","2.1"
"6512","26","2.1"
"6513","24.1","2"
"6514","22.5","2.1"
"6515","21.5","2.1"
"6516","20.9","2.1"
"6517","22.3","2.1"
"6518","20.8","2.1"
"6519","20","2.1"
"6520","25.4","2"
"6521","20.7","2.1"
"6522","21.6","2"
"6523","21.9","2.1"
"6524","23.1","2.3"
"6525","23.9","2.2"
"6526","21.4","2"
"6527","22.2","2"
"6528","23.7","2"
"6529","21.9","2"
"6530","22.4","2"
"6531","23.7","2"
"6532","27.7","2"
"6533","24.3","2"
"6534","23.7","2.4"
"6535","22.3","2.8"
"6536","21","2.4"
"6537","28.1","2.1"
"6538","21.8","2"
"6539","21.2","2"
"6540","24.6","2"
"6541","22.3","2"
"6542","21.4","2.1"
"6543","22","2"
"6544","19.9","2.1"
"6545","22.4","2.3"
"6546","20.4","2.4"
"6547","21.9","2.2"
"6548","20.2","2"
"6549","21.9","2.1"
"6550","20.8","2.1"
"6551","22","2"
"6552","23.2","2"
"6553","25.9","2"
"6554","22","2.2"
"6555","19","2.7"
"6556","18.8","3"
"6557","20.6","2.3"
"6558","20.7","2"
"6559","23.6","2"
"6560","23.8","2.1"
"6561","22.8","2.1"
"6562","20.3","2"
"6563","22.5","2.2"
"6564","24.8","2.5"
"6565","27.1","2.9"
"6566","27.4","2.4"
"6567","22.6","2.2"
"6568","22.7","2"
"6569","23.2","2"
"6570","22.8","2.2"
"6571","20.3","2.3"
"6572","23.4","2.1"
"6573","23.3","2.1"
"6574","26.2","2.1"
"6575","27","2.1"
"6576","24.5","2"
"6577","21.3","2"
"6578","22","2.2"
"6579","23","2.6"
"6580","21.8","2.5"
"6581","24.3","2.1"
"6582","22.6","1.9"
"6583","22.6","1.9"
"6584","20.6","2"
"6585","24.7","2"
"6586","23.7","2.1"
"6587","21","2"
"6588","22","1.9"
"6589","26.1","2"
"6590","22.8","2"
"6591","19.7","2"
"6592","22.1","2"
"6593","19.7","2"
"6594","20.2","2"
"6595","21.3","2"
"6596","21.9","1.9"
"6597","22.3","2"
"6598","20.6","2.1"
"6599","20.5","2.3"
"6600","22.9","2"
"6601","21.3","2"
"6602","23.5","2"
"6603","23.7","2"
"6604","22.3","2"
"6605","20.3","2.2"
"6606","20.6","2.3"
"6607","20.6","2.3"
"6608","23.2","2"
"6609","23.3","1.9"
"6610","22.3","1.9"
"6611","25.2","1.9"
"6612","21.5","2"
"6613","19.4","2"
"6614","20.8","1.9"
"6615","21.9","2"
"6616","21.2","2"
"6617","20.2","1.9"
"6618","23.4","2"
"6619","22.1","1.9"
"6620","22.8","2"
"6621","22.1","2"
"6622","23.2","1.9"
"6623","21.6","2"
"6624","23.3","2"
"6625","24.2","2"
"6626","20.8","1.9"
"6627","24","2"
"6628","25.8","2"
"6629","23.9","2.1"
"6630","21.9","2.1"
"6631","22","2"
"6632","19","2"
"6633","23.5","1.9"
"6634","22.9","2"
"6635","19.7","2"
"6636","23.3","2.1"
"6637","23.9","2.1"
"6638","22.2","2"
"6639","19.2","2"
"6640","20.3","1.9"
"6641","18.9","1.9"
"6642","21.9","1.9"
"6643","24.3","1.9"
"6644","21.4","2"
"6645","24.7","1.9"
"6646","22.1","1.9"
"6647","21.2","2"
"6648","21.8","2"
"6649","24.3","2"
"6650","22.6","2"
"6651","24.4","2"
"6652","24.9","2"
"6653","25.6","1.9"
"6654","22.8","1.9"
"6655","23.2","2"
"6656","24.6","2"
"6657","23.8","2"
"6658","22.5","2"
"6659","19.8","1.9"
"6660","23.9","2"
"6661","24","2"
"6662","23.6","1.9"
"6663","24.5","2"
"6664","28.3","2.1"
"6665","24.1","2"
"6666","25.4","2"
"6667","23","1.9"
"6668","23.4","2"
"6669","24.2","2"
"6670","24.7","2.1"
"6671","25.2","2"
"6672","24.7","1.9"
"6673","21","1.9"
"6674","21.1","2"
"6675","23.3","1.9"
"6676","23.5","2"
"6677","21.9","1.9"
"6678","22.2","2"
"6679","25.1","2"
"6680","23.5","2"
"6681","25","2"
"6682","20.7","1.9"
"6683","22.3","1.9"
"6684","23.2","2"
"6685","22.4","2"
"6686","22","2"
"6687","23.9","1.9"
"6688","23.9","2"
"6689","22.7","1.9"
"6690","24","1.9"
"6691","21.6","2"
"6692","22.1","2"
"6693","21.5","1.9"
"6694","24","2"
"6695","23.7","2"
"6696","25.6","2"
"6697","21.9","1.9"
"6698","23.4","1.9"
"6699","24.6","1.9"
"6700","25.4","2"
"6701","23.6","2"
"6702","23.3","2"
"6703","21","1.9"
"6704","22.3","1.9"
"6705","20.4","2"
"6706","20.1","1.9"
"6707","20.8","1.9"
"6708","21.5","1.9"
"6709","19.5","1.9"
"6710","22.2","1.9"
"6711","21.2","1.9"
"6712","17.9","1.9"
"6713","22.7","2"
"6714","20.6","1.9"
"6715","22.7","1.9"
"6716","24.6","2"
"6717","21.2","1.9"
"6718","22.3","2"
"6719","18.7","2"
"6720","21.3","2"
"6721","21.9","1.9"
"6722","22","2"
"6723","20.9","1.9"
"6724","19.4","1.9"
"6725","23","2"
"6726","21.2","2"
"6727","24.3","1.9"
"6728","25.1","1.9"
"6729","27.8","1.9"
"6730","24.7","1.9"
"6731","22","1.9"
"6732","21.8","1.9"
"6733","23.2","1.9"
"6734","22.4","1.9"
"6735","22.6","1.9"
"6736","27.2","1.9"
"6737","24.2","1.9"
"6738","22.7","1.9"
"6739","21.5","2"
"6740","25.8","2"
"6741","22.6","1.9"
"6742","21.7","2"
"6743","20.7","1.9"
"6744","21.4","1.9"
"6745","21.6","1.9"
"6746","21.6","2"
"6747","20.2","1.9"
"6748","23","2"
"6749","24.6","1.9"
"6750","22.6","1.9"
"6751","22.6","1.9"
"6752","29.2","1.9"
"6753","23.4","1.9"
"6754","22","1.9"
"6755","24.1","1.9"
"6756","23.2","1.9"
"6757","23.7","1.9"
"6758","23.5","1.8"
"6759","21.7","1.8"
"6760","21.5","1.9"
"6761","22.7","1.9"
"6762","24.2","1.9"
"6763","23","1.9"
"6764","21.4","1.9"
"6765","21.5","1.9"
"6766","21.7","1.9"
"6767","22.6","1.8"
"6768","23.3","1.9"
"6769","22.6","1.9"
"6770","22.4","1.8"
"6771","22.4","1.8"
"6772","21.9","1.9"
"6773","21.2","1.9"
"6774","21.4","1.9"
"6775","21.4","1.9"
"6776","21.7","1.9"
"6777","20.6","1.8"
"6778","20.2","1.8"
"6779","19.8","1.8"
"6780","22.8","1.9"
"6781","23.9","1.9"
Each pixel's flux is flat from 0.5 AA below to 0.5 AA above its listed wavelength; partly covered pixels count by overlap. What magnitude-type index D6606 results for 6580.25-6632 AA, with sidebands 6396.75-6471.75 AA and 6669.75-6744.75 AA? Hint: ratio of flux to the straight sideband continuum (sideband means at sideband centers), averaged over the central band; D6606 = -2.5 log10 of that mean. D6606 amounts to 0.023 mag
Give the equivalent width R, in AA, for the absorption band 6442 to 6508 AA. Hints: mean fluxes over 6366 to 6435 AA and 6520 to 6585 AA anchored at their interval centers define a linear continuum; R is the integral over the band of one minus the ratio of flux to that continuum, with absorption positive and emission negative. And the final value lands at 0.2 AA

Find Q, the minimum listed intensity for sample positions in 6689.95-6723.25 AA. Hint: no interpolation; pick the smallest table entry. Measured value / 17.9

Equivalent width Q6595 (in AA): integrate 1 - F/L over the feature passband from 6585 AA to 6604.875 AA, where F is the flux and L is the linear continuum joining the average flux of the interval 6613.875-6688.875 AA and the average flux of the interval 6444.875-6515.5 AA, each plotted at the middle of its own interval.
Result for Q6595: 0.7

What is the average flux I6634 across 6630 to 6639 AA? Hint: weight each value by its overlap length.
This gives 21.9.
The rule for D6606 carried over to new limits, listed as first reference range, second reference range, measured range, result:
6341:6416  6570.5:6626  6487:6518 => -0.03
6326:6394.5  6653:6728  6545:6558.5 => 0.05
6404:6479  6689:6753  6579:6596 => 0.02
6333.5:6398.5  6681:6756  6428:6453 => -0.07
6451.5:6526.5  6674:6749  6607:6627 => 0.02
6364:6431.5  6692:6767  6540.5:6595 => 0.00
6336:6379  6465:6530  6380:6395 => 0.04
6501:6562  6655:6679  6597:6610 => 0.06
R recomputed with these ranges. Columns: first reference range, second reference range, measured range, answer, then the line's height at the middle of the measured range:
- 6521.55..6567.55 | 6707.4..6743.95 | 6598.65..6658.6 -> 0.22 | 22.5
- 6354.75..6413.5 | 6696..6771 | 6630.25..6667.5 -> -0.69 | 22.5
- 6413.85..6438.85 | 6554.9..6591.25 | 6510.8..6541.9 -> 0.27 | 23.1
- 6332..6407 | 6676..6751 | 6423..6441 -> -1.56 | 22.2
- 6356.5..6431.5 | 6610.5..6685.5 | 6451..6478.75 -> 0.23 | 22.5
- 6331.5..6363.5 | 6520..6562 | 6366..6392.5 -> -1.18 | 21.8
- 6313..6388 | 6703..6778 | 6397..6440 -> -2.78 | 21.6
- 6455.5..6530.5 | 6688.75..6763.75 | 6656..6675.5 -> -0.98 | 22.6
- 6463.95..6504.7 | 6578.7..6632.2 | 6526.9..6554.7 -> -0.43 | 22.3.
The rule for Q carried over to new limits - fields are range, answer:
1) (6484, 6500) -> 18.2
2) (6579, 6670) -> 18.9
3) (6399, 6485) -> 18.3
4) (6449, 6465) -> 20.3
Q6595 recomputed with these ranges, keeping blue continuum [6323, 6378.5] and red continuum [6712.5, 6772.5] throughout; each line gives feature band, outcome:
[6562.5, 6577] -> -1.15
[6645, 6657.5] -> -0.56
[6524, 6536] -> -0.60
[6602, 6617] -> 0.33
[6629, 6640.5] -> 0.36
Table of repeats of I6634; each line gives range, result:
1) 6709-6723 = 21.4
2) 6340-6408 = 22.3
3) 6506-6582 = 22.8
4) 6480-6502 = 22.6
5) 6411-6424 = 22.1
